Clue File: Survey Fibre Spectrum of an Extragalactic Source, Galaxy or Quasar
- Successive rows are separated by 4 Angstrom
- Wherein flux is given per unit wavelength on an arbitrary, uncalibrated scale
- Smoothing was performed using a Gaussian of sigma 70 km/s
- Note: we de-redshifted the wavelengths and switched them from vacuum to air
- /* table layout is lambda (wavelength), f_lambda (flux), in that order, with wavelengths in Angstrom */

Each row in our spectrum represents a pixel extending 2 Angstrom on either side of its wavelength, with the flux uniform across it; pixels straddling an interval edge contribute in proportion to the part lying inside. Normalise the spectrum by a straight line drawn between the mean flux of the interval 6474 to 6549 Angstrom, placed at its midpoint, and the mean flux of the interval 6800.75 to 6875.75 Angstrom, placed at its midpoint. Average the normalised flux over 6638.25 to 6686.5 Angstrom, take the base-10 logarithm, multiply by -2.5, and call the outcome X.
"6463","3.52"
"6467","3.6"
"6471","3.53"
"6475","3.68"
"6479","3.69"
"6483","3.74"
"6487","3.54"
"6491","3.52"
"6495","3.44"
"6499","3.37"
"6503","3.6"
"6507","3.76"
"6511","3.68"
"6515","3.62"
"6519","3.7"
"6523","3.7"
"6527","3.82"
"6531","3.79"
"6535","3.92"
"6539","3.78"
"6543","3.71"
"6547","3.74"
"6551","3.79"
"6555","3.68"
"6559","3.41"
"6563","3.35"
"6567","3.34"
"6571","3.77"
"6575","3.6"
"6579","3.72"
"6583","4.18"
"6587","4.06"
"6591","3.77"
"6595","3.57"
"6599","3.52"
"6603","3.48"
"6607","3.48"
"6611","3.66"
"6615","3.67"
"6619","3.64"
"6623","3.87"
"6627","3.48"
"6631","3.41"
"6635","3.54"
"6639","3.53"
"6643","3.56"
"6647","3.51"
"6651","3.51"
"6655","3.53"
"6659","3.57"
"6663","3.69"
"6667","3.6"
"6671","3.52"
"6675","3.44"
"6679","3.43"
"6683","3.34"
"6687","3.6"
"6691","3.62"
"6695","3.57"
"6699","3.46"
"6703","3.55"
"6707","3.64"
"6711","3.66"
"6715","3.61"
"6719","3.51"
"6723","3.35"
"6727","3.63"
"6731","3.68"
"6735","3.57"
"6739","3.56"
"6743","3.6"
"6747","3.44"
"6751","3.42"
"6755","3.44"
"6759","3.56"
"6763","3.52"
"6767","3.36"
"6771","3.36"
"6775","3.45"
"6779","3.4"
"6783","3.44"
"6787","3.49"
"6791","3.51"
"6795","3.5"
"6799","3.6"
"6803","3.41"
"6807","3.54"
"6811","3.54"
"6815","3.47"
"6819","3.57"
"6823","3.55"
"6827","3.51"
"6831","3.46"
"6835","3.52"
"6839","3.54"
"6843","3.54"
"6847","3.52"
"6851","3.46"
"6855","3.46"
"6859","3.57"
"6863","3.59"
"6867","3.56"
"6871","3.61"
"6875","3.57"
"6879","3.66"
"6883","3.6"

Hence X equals 0.03 mag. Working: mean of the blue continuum 3.67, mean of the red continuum 3.53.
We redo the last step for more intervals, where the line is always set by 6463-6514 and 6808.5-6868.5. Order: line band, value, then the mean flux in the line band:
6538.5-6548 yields -0.05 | 3.74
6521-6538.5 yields -0.06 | 3.81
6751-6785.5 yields 0.03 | 3.44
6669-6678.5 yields 0.03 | 3.47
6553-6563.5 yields 0.02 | 3.5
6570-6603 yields -0.05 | 3.76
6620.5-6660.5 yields 0.00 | 3.55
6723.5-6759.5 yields 0.00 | 3.54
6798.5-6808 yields 0.01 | 3.5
